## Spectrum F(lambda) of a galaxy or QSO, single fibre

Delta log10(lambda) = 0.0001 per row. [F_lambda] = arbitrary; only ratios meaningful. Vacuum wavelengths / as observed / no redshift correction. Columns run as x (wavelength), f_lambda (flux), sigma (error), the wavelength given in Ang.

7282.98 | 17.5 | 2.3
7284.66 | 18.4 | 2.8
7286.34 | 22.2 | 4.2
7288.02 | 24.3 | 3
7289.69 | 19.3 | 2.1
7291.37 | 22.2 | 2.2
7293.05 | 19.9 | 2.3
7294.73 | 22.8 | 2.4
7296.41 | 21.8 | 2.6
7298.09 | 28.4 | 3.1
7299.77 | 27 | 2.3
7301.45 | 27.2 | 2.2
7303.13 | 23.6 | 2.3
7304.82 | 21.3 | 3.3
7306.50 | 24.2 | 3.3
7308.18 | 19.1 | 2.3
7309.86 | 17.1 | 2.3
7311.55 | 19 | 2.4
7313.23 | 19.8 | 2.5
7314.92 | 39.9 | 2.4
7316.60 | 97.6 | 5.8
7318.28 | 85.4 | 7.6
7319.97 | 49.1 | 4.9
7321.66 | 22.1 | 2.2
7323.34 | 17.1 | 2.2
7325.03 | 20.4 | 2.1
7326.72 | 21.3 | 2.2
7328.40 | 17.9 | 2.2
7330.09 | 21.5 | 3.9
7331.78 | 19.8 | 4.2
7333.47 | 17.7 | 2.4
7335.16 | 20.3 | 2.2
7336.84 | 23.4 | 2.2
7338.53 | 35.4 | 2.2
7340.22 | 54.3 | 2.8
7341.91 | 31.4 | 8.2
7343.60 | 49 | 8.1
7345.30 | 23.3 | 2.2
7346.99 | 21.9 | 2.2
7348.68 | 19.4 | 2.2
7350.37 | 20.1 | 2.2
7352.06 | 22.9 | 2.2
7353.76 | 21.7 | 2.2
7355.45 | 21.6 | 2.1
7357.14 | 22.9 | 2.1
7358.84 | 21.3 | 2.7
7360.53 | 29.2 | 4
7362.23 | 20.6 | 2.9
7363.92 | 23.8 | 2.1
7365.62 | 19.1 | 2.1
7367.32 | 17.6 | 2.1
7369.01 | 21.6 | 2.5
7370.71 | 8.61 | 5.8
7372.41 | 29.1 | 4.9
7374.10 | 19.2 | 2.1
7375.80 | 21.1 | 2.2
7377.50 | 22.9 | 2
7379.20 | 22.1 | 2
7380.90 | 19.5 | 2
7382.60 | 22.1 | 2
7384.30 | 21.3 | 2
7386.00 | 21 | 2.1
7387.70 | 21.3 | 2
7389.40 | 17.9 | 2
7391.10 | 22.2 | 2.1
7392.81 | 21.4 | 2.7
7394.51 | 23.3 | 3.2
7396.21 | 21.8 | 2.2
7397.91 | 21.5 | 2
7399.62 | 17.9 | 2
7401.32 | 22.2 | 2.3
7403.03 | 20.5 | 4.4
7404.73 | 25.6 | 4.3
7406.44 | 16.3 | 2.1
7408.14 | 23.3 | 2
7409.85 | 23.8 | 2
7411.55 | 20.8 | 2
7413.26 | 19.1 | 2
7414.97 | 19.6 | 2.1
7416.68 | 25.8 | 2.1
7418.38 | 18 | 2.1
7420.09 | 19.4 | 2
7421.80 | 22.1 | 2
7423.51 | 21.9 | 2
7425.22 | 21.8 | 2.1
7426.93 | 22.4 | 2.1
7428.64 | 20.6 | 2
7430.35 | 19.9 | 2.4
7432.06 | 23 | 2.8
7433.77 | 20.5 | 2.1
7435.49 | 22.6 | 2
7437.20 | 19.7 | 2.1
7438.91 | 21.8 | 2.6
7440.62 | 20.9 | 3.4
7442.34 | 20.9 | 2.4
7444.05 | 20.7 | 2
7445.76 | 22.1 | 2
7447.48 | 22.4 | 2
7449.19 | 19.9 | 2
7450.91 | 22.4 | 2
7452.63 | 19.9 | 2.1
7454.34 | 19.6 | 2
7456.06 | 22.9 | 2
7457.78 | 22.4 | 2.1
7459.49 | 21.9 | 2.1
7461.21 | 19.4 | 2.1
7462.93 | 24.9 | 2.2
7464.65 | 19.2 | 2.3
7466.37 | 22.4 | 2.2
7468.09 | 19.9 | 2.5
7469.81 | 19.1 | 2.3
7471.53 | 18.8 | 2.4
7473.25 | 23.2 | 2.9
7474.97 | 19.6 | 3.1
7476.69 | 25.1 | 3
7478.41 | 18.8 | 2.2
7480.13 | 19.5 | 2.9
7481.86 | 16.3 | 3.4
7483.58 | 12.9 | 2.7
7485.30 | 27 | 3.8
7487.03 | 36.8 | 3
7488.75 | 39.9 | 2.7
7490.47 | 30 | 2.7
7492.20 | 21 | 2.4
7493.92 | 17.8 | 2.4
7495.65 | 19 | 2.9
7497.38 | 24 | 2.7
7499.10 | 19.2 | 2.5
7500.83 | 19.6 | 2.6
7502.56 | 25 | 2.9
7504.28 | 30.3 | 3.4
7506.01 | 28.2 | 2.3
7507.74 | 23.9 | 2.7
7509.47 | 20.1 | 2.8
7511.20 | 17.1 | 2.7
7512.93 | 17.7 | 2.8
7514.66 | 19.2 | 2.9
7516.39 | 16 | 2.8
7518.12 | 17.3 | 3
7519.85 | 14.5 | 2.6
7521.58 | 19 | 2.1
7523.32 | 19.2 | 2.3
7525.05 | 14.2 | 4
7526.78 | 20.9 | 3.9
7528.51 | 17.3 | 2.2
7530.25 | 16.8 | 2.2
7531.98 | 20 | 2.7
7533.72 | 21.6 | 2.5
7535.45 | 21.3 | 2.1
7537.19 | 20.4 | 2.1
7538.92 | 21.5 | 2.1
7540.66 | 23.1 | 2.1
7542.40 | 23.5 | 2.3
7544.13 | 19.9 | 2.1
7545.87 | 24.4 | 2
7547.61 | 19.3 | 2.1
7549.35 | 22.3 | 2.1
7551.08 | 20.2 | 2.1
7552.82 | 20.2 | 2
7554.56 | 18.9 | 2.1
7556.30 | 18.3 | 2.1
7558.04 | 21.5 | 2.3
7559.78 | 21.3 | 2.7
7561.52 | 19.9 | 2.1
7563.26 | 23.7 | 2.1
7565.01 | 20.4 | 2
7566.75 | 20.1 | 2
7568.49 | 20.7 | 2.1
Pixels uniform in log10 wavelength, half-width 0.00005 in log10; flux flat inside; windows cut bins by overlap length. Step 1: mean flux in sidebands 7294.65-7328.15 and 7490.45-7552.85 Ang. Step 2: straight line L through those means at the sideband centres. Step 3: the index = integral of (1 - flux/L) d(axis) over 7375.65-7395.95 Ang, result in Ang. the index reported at 4.48 Ang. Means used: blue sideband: 31.2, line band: 21.4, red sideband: 20.6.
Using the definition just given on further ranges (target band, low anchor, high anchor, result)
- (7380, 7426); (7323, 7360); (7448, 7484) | 3.1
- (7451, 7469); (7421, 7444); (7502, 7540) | -0.3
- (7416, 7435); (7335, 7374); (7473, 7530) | 1.6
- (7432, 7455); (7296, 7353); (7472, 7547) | 3.0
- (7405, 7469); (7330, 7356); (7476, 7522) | 7.1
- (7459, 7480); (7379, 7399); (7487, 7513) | 2.1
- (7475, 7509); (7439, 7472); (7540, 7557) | -4.4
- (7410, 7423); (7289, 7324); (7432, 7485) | 1.5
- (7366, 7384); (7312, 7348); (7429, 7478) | 5.3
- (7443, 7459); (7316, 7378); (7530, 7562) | 1.8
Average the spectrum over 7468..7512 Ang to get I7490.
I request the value 22.8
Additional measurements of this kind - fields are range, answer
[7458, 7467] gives 21.6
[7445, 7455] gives 21.1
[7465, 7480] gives 20.7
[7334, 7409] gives 23.2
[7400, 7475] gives 21.2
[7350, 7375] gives 21.3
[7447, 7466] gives 21.4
